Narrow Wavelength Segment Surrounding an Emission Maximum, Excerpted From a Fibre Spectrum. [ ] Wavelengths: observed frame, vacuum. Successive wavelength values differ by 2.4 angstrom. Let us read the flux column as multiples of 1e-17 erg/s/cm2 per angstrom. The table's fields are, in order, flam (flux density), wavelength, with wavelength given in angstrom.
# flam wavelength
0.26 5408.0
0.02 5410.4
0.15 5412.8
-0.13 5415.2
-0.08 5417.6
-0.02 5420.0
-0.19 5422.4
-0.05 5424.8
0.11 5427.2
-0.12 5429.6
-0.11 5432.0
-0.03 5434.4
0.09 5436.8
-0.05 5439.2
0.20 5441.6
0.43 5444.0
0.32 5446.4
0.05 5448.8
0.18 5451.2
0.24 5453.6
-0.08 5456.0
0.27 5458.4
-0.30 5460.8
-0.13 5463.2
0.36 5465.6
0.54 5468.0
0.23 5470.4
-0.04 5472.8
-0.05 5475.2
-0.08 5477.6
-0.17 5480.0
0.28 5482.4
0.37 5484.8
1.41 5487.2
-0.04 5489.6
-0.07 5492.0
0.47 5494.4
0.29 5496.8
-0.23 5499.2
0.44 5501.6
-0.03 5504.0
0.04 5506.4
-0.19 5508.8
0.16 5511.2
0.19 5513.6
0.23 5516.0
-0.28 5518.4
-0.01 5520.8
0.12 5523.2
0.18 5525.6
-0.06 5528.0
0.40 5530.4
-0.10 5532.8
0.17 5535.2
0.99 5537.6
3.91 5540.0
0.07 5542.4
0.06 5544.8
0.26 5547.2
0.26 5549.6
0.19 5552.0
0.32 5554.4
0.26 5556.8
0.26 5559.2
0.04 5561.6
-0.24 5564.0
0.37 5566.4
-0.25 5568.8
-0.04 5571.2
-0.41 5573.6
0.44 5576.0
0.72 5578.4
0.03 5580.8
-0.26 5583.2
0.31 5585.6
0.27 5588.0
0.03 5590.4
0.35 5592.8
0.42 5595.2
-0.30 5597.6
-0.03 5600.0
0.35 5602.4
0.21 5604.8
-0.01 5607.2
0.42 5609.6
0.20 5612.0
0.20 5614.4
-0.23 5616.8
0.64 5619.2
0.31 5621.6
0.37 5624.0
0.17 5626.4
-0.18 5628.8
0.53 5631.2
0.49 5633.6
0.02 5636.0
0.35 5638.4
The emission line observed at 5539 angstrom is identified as [O III]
